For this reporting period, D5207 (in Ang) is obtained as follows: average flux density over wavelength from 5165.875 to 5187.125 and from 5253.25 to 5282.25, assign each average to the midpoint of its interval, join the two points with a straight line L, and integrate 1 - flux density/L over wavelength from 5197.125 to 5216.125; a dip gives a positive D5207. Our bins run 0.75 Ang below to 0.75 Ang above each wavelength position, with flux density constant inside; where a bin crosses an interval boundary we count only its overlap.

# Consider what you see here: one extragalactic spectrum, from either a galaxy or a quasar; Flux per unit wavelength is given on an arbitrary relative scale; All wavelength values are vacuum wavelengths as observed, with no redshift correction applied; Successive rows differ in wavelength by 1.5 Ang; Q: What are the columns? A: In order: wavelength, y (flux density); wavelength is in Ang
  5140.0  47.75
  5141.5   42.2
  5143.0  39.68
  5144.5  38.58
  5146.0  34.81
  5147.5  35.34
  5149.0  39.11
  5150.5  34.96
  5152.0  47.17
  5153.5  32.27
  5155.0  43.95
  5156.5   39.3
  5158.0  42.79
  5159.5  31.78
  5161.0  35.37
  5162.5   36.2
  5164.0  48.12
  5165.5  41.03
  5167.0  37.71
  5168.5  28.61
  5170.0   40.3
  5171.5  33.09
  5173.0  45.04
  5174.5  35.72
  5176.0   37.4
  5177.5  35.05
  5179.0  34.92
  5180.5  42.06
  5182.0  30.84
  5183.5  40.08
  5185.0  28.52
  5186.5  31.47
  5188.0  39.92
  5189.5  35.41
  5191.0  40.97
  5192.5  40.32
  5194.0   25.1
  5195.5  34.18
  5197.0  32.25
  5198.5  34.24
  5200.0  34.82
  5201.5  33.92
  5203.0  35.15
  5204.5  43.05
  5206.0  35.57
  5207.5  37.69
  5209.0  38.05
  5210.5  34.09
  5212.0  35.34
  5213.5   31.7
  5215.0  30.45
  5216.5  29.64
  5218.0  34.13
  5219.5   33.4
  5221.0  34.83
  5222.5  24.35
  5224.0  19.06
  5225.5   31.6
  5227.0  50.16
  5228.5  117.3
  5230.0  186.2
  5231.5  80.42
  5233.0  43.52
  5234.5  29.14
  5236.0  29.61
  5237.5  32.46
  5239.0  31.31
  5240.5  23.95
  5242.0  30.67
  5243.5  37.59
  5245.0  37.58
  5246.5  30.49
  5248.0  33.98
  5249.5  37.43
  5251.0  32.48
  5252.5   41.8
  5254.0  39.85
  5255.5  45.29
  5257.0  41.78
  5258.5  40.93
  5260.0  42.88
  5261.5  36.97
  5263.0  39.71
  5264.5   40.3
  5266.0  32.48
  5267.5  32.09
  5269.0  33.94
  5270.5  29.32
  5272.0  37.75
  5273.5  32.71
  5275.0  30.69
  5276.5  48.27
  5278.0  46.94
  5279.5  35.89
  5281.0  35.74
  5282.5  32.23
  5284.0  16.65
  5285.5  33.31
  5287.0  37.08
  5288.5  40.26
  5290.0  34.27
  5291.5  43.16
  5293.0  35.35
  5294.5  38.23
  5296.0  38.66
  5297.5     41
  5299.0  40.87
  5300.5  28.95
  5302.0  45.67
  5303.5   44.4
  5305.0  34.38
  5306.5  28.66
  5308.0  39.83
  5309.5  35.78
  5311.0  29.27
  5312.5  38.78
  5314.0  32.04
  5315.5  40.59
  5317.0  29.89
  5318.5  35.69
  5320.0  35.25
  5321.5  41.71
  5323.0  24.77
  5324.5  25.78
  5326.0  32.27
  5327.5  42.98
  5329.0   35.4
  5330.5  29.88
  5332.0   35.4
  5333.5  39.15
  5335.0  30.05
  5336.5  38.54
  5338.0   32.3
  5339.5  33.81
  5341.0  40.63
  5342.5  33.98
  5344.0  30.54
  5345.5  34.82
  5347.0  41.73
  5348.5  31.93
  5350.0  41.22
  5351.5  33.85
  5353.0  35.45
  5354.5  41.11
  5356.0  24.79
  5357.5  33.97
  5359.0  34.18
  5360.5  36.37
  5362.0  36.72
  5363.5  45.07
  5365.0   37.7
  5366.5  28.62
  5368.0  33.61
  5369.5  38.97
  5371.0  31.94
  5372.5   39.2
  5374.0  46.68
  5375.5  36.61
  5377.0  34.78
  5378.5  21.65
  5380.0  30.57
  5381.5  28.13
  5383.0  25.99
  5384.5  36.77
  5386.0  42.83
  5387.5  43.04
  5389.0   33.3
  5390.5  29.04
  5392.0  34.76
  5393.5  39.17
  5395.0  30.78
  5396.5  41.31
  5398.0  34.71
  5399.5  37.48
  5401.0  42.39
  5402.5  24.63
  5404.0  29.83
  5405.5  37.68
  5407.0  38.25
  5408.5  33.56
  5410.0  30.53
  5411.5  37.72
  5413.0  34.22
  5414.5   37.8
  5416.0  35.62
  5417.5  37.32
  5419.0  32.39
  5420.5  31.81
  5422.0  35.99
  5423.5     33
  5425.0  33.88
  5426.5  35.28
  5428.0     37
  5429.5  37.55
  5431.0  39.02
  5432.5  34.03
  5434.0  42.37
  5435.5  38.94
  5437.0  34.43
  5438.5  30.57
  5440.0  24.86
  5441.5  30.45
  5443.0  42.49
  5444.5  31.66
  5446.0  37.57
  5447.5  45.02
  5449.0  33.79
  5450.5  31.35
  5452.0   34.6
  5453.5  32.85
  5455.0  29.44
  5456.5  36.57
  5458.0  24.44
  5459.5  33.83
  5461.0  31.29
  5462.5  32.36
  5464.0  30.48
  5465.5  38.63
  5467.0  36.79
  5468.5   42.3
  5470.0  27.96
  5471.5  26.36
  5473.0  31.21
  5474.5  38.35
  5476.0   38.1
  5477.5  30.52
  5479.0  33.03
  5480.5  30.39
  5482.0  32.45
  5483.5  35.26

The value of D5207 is 0.8 Ang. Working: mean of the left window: 35.9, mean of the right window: 38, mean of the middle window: 35.1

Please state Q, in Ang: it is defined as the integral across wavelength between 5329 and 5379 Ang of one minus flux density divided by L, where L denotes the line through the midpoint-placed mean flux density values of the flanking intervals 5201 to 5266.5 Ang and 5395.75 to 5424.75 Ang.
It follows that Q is 2.35 Ang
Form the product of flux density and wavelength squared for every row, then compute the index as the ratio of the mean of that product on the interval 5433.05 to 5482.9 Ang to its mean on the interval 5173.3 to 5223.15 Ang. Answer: 1.1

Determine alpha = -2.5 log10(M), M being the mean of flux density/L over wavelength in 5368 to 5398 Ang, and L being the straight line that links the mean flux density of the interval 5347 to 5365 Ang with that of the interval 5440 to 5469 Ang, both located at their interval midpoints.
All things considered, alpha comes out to 0.02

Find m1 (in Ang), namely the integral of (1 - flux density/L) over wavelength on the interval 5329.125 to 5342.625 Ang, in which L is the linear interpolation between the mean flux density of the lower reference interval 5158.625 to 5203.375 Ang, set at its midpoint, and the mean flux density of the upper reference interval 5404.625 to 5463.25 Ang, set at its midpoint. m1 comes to 0.10 Ang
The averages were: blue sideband 36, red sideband 34.6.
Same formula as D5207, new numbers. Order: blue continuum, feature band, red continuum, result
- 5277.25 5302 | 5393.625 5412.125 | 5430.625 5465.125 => -0.17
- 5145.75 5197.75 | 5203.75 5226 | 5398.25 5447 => 2.26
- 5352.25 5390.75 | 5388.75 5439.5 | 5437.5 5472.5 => -1.57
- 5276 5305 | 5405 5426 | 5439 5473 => -0.35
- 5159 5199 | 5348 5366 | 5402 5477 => -0.55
